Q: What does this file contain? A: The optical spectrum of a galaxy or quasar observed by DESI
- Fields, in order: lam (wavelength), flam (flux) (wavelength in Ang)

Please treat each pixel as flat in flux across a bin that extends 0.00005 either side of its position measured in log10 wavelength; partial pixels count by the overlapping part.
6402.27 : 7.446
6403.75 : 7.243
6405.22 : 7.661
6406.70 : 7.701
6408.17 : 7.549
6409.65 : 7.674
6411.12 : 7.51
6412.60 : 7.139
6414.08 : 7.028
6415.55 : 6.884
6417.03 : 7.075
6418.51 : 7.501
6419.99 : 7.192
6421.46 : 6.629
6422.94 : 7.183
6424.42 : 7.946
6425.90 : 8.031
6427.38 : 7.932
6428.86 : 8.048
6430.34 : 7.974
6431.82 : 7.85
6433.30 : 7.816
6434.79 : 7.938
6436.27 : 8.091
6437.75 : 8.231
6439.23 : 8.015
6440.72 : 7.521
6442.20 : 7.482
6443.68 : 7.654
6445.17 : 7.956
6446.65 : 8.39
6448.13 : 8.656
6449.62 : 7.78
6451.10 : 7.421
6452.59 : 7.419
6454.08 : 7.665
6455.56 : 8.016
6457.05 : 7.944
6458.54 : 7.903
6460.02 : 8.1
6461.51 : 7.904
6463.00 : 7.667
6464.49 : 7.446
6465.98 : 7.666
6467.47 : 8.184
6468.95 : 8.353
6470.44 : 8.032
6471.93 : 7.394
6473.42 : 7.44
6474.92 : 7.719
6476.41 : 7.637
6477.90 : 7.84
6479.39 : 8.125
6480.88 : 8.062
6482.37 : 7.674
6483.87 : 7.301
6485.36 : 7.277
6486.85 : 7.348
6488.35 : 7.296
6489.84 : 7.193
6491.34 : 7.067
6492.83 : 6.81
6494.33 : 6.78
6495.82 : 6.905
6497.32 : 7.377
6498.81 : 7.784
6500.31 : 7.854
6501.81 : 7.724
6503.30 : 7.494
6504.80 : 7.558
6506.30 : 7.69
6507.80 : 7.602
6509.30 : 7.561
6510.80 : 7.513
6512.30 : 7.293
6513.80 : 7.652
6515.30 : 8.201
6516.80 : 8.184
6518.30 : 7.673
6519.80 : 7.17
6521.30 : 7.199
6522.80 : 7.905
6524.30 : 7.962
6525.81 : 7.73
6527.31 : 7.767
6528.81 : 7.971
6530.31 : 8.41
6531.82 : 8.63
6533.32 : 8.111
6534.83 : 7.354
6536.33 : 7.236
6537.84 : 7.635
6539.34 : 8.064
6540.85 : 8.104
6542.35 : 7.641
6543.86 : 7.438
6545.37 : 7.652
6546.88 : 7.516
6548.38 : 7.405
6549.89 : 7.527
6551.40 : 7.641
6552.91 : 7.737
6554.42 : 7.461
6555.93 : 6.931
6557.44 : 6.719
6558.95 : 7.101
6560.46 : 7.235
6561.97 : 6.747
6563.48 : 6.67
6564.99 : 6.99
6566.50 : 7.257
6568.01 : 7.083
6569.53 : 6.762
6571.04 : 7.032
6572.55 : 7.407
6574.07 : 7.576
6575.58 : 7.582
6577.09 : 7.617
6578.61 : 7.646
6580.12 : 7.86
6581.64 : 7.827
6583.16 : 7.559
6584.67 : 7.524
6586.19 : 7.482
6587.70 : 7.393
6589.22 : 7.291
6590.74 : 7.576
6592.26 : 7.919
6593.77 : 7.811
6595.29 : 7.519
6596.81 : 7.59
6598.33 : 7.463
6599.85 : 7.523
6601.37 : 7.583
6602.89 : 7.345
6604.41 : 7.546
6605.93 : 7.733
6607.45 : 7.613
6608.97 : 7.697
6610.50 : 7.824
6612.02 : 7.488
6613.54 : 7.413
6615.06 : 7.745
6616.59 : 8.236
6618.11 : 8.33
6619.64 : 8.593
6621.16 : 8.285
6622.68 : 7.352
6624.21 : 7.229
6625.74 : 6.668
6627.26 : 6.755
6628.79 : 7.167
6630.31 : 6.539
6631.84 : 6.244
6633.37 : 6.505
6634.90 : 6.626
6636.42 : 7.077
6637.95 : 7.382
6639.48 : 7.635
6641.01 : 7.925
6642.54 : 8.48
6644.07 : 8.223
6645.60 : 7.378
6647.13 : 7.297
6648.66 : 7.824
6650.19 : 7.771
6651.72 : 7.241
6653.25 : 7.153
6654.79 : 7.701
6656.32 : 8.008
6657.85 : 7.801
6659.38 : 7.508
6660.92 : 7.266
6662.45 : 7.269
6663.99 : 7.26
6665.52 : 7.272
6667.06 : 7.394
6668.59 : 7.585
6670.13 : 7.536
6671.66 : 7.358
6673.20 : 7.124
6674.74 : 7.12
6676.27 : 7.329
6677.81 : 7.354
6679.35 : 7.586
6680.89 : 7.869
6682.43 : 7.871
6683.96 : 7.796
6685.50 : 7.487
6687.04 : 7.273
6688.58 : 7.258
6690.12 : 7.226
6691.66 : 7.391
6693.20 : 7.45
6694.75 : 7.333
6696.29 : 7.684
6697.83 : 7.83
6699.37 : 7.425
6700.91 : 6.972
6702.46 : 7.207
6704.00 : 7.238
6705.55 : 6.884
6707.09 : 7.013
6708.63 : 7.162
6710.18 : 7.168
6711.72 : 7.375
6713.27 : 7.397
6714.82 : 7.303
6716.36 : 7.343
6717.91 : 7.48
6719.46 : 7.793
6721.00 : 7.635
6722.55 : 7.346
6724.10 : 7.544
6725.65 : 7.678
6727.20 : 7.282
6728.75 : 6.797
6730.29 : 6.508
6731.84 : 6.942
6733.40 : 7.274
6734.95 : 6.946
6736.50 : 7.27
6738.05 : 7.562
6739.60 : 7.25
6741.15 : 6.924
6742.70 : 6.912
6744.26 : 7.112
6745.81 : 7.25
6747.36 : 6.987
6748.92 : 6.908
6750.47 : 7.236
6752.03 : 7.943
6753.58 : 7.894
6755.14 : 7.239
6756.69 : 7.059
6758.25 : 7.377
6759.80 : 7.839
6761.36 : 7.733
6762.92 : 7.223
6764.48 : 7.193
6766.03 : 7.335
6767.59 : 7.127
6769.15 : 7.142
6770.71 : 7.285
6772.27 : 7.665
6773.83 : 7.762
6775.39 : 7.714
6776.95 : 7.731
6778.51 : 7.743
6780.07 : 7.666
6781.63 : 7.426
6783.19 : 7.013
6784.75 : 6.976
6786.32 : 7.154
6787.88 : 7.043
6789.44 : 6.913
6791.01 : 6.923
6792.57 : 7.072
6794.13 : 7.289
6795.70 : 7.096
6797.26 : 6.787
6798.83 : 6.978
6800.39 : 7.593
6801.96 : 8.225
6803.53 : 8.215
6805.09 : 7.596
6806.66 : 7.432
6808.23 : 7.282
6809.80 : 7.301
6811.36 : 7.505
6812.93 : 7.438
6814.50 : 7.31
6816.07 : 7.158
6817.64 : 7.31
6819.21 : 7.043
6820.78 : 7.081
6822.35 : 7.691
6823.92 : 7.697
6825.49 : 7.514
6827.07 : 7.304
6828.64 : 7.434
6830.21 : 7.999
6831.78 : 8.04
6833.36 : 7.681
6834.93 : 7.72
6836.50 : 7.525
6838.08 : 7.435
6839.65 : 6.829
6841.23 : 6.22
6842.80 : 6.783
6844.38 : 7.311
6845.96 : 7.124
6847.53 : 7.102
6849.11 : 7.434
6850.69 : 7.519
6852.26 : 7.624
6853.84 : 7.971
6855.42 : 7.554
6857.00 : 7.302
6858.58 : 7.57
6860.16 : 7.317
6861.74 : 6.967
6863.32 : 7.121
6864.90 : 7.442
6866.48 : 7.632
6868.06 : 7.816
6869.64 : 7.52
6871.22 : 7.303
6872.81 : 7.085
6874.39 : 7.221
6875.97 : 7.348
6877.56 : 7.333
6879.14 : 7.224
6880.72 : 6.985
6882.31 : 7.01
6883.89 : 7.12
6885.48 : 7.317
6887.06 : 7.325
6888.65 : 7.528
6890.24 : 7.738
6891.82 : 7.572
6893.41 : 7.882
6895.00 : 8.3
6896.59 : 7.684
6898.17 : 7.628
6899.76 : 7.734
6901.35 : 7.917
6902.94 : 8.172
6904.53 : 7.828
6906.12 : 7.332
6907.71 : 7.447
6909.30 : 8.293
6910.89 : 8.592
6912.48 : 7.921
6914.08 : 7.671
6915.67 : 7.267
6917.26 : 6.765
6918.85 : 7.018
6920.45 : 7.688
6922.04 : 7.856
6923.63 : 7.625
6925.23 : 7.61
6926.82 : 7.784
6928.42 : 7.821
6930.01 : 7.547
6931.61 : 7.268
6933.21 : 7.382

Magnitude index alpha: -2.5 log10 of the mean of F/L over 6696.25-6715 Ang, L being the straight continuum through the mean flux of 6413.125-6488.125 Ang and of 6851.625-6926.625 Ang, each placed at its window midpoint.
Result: 0.05 mag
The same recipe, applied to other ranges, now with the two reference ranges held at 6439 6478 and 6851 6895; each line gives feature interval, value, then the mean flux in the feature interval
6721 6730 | 0.04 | 7.31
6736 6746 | 0.05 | 7.18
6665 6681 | 0.03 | 7.39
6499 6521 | 0.02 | 7.65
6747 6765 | 0.02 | 7.39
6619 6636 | 0.09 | 7.08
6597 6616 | 0.01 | 7.59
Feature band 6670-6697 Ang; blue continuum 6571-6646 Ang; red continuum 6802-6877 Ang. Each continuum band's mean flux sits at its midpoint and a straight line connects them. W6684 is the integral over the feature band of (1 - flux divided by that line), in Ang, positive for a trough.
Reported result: 0.1 Ang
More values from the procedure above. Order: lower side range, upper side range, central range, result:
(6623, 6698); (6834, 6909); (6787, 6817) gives 0.4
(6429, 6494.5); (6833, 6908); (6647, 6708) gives 1.2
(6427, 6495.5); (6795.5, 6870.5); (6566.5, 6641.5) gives 1.5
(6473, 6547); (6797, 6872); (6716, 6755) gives 1.1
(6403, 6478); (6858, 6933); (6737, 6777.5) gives 1.2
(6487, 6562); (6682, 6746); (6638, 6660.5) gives -0.9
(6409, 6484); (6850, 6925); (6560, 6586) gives 1.2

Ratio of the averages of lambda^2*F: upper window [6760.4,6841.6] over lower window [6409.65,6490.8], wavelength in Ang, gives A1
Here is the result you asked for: 1.07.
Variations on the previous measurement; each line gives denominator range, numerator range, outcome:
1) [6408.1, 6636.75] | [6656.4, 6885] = 1.05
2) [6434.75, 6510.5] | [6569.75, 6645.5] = 1.02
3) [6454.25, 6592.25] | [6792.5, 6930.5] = 1.09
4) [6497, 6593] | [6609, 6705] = 1.02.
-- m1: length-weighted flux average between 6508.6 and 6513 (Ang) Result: 7.45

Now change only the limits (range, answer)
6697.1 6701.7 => 7.4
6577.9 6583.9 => 7.72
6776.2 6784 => 7.52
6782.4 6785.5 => 7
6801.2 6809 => 7.75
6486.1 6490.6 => 7.27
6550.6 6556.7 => 7.44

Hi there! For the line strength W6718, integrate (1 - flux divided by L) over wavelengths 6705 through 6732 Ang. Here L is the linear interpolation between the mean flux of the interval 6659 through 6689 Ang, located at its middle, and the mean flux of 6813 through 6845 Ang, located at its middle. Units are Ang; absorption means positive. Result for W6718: 0.5 Ang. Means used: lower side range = 7.43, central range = 7.27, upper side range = 7.36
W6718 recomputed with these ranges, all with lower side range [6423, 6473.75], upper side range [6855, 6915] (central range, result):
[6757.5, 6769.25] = 0.4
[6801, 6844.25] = 0.9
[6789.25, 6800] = 0.8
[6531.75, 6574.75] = 2.3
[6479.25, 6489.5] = 0.4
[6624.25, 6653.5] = 1.8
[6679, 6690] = 0.2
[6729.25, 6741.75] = 0.9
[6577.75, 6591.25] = 0.3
